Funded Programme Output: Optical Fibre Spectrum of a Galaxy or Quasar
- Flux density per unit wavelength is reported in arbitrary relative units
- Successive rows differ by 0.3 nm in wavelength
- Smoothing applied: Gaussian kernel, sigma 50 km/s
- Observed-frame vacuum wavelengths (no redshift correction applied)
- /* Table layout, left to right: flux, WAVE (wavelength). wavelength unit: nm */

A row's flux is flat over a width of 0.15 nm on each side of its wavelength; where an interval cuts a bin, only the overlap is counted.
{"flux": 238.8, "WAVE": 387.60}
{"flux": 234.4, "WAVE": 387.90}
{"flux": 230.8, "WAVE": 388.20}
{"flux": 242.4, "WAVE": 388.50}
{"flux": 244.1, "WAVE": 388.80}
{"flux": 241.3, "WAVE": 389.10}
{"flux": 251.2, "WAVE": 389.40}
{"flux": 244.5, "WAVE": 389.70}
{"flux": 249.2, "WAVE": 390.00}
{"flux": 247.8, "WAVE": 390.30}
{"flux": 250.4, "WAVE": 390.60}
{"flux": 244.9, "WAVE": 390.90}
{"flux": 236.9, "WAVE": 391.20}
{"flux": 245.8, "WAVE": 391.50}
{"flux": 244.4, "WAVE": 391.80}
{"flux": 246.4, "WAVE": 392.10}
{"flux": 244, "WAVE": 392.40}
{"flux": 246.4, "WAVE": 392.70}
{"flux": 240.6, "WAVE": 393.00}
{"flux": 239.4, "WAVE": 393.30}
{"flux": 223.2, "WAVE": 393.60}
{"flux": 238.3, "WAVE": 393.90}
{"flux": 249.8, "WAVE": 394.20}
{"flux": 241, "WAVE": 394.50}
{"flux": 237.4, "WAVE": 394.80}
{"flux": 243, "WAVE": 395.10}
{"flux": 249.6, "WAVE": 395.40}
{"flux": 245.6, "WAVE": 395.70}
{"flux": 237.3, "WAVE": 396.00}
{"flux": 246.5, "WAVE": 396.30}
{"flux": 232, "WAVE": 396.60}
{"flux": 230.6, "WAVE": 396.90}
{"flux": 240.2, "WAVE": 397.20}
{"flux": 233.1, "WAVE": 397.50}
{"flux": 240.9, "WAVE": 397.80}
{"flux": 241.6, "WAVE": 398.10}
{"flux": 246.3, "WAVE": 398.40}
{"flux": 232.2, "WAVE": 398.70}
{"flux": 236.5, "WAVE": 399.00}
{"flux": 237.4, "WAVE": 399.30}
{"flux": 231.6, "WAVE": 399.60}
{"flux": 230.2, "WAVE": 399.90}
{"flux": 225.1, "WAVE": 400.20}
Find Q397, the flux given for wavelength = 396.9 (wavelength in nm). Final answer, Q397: 230.6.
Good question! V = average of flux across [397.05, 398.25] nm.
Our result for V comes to 239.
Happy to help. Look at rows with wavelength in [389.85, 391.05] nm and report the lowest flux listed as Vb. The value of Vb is 244.9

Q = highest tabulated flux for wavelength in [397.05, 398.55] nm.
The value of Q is 246.3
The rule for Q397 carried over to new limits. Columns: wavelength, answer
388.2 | 230.8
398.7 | 232.2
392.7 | 246.4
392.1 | 246.4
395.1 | 243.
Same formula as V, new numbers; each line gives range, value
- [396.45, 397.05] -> 231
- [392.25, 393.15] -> 244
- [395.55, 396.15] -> 241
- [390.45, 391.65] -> 244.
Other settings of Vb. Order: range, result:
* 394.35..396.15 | 237.3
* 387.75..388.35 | 230.8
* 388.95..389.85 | 241.3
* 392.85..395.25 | 223.2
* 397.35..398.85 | 232.2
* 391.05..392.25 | 236.9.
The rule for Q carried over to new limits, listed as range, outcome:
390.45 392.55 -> 250.4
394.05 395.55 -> 249.8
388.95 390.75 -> 251.2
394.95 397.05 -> 249.6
